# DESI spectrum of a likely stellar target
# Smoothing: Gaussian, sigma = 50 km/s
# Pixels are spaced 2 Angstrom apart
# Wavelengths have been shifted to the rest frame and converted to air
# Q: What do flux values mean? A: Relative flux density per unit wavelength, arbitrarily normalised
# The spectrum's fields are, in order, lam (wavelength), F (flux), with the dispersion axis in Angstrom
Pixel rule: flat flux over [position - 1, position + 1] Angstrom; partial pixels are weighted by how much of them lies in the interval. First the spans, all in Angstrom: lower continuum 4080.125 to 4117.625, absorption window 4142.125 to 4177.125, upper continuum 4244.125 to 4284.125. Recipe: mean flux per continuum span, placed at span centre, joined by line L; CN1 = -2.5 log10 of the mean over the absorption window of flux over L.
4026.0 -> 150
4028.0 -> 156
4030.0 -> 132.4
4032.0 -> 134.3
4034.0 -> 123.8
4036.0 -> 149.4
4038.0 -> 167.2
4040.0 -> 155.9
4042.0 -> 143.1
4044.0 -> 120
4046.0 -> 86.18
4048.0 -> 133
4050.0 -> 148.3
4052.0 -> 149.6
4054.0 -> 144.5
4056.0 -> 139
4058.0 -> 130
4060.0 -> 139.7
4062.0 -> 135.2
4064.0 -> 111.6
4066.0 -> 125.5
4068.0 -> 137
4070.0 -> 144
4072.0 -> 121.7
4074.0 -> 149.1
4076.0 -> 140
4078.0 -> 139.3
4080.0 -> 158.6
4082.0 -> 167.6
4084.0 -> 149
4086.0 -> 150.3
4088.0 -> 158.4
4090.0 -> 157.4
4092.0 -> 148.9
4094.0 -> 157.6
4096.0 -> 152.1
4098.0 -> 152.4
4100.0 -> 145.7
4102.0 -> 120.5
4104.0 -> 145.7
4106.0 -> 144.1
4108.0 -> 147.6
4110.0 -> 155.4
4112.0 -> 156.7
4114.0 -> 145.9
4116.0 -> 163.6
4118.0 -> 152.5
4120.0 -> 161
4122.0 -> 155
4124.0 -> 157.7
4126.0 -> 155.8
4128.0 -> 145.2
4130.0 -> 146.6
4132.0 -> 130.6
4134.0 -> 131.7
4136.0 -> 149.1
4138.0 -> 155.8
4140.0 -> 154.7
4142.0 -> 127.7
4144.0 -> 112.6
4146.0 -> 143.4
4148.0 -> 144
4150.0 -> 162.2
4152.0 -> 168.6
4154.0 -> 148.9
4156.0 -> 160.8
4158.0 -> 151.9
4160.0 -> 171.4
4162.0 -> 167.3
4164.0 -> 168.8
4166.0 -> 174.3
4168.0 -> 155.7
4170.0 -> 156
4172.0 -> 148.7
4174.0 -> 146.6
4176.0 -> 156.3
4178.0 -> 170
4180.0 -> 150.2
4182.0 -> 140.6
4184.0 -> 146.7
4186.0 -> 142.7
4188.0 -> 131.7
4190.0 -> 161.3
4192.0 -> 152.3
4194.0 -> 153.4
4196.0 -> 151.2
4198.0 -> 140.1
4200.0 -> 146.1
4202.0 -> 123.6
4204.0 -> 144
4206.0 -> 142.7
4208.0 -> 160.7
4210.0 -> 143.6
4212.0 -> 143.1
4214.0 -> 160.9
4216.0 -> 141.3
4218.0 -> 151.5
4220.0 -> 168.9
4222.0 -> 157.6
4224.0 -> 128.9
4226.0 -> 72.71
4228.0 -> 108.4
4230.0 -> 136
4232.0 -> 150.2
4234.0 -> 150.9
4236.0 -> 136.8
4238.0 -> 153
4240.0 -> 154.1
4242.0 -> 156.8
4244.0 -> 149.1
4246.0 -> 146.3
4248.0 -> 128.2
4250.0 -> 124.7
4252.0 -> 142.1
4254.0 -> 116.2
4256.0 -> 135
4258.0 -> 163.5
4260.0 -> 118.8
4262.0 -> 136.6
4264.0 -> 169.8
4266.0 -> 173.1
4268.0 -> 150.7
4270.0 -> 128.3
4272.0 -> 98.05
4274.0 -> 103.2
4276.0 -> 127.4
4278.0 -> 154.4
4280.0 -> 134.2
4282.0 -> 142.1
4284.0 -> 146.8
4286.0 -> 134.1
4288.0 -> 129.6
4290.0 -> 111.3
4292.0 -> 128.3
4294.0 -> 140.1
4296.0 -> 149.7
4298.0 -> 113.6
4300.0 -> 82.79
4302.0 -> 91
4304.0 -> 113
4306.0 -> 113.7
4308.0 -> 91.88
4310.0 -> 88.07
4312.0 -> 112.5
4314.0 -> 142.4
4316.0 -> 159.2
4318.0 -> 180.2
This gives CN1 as -0.06 mag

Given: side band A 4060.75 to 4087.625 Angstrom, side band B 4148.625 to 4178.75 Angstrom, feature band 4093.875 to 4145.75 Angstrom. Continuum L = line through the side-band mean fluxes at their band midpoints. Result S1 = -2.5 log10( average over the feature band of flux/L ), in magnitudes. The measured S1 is 0.03 mag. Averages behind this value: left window 141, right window 160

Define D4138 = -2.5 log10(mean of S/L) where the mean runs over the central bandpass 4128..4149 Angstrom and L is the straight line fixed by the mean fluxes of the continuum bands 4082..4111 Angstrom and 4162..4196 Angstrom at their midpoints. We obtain 0.088 mag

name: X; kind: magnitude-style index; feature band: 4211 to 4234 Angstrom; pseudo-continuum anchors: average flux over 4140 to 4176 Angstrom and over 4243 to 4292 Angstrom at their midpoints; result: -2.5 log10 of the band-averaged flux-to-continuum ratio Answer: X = 0.03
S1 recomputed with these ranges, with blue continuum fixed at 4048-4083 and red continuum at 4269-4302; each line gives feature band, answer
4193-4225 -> -0.132 mag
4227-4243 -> -0.116 mag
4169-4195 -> -0.141 mag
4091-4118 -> -0.090 mag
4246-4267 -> -0.112 mag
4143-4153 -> -0.091 mag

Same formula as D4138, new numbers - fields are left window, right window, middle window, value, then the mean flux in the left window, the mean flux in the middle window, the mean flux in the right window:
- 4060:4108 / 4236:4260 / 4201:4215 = -0.026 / 144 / 146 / 141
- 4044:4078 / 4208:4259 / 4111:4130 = -0.138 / 133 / 154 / 141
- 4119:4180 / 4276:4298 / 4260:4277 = 0.024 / 153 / 135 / 136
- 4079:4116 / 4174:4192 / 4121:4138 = 0.027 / 151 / 147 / 150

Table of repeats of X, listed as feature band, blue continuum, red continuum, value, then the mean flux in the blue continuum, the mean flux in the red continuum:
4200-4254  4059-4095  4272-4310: -0.106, 144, 121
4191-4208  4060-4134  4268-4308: -0.087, 147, 123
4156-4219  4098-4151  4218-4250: -0.065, 147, 140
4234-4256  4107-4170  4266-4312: -0.077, 152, 122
